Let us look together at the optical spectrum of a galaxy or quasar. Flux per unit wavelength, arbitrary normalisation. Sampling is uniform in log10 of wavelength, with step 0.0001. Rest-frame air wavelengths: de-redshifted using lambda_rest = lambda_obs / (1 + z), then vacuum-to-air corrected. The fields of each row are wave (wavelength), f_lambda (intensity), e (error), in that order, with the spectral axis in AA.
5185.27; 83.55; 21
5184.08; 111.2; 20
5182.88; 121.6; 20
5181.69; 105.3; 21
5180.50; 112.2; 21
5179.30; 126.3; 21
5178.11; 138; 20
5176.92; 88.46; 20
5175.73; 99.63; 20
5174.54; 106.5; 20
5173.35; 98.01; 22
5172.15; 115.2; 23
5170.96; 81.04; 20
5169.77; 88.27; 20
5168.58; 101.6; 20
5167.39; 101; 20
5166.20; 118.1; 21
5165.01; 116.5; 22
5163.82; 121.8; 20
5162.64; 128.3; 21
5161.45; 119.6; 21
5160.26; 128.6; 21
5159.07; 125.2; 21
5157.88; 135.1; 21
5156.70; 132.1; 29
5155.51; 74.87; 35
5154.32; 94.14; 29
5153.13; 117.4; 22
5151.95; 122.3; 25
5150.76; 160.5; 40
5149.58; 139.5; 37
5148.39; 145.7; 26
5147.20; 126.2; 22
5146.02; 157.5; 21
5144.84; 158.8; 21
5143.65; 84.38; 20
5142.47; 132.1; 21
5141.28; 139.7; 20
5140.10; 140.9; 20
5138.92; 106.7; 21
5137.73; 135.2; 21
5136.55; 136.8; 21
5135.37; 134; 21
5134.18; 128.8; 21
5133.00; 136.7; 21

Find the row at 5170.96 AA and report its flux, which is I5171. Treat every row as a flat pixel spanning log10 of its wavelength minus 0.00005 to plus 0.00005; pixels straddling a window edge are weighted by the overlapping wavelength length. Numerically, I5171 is 81.04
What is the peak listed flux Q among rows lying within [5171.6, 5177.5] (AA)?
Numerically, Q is 115.2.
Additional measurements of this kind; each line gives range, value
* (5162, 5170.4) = 128.3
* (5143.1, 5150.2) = 158.8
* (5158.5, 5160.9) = 128.6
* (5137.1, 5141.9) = 140.9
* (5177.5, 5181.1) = 138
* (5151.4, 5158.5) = 135.1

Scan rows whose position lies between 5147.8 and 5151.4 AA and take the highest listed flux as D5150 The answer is 160.5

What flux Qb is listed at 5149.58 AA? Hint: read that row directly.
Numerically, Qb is 139.5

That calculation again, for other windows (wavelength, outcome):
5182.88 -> 121.6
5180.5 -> 112.2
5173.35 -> 98.01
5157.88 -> 135.1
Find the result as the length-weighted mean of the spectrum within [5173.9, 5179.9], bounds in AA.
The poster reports 112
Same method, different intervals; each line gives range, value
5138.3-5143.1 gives 129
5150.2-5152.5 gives 141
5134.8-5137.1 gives 136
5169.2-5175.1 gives 97.7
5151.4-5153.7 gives 120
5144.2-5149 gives 146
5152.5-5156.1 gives 95.8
